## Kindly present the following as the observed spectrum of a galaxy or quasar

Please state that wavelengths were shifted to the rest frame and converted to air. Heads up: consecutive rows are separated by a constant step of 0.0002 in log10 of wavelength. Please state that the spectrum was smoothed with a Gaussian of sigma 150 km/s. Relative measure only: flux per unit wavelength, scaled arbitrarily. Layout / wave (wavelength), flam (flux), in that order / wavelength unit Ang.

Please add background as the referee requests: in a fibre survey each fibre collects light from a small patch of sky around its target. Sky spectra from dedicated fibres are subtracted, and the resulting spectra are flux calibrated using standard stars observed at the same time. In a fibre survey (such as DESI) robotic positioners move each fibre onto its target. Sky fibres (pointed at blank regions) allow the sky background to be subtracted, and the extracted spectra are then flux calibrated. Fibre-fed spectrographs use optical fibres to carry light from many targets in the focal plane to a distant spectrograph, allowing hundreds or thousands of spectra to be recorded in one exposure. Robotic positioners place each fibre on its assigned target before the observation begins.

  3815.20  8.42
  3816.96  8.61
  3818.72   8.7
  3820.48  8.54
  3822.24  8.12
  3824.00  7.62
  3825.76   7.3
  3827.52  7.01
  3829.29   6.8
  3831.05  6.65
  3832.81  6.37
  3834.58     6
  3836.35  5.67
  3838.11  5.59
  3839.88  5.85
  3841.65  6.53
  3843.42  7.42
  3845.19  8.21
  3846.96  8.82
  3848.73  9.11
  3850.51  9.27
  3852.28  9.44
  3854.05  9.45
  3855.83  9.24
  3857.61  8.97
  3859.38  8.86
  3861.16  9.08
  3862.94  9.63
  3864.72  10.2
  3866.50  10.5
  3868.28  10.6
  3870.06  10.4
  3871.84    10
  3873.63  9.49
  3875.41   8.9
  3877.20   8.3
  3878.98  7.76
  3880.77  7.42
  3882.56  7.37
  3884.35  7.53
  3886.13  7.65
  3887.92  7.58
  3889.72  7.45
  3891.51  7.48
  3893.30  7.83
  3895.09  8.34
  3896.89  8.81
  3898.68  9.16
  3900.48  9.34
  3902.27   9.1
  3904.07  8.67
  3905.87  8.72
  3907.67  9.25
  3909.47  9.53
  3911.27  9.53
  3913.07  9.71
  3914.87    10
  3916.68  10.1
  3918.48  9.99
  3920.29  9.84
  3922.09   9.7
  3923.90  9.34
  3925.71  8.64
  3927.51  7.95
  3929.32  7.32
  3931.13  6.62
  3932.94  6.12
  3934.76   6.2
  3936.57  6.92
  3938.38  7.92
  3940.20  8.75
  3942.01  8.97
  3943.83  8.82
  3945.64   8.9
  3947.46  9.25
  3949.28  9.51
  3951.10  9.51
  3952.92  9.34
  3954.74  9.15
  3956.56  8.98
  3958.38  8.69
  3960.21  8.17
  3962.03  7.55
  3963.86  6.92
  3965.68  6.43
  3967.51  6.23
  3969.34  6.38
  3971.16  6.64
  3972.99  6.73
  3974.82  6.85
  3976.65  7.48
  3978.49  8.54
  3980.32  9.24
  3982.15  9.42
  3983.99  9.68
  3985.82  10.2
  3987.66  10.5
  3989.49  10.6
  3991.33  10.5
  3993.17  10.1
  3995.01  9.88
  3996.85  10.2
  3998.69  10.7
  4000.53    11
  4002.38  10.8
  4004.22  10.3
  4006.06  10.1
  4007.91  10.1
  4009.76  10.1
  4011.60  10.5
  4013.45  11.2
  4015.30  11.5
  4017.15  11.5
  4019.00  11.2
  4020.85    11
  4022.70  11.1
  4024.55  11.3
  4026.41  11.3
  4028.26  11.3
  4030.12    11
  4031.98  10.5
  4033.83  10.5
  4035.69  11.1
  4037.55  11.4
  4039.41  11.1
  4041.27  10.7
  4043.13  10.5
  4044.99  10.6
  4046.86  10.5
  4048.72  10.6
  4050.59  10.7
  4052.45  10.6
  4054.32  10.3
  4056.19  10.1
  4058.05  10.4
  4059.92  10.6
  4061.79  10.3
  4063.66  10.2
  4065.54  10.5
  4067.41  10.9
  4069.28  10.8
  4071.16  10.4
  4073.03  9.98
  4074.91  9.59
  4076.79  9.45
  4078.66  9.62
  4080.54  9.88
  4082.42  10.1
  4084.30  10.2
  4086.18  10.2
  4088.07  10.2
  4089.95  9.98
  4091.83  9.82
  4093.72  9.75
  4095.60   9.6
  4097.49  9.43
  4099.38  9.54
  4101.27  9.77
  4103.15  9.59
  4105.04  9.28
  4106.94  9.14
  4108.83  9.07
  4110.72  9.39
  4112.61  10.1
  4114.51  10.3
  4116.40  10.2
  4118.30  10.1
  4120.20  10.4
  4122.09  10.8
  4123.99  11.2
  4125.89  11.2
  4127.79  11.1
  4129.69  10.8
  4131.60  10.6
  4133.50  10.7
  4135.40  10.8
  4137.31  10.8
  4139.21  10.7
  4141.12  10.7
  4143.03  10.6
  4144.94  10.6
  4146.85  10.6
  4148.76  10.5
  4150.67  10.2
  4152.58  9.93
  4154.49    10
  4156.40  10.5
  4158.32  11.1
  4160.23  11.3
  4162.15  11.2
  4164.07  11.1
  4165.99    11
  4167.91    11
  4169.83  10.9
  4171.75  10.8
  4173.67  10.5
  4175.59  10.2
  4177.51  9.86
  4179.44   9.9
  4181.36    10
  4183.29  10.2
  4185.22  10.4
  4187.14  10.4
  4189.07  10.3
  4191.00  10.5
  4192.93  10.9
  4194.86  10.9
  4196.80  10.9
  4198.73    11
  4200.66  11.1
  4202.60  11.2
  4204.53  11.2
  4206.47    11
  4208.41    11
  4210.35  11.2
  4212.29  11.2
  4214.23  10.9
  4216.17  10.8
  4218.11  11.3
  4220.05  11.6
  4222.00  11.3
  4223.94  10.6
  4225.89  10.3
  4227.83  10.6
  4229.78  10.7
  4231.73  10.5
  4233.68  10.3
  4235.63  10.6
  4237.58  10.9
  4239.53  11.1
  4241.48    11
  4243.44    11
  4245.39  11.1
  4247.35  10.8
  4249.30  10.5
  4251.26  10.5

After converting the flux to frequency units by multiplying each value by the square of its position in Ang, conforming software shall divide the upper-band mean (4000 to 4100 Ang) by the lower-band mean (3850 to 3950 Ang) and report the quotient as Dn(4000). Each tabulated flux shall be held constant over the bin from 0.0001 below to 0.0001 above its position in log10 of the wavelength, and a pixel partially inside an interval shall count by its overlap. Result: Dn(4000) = 1.29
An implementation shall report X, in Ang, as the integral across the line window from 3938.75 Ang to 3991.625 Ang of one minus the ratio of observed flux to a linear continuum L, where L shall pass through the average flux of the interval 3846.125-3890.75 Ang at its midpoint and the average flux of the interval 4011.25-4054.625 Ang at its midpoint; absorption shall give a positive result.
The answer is 8.3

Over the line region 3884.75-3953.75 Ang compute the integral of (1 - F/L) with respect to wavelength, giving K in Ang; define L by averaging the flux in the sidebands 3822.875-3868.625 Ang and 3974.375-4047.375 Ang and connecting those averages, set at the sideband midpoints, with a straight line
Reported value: 3.7 Ang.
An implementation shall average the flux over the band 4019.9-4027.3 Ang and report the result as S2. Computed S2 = 11.2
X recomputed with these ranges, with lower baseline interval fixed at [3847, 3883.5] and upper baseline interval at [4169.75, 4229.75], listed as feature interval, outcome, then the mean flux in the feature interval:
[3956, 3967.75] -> 2.5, 7.6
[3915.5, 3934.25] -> 1.8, 8.53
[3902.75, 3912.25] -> 0.2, 9.14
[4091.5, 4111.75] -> 1.6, 9.48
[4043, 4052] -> -0.5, 10.6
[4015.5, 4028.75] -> -1.8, 11.3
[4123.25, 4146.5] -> -0.8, 10.8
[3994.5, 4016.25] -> -1.6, 10.5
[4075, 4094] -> 0.5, 9.91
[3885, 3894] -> 1.7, 7.59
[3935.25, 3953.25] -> 1.6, 8.71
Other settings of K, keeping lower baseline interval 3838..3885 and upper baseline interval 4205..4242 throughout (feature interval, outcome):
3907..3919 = -0.9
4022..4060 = -3.8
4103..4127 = 0.4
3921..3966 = 4.7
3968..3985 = 2.8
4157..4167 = -0.6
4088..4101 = 0.5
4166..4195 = 0.5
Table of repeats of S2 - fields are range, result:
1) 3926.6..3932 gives 7.31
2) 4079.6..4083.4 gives 9.99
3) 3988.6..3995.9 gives 10.3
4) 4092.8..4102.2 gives 9.62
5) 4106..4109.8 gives 9.12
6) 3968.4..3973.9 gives 6.59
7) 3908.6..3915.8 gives 9.69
